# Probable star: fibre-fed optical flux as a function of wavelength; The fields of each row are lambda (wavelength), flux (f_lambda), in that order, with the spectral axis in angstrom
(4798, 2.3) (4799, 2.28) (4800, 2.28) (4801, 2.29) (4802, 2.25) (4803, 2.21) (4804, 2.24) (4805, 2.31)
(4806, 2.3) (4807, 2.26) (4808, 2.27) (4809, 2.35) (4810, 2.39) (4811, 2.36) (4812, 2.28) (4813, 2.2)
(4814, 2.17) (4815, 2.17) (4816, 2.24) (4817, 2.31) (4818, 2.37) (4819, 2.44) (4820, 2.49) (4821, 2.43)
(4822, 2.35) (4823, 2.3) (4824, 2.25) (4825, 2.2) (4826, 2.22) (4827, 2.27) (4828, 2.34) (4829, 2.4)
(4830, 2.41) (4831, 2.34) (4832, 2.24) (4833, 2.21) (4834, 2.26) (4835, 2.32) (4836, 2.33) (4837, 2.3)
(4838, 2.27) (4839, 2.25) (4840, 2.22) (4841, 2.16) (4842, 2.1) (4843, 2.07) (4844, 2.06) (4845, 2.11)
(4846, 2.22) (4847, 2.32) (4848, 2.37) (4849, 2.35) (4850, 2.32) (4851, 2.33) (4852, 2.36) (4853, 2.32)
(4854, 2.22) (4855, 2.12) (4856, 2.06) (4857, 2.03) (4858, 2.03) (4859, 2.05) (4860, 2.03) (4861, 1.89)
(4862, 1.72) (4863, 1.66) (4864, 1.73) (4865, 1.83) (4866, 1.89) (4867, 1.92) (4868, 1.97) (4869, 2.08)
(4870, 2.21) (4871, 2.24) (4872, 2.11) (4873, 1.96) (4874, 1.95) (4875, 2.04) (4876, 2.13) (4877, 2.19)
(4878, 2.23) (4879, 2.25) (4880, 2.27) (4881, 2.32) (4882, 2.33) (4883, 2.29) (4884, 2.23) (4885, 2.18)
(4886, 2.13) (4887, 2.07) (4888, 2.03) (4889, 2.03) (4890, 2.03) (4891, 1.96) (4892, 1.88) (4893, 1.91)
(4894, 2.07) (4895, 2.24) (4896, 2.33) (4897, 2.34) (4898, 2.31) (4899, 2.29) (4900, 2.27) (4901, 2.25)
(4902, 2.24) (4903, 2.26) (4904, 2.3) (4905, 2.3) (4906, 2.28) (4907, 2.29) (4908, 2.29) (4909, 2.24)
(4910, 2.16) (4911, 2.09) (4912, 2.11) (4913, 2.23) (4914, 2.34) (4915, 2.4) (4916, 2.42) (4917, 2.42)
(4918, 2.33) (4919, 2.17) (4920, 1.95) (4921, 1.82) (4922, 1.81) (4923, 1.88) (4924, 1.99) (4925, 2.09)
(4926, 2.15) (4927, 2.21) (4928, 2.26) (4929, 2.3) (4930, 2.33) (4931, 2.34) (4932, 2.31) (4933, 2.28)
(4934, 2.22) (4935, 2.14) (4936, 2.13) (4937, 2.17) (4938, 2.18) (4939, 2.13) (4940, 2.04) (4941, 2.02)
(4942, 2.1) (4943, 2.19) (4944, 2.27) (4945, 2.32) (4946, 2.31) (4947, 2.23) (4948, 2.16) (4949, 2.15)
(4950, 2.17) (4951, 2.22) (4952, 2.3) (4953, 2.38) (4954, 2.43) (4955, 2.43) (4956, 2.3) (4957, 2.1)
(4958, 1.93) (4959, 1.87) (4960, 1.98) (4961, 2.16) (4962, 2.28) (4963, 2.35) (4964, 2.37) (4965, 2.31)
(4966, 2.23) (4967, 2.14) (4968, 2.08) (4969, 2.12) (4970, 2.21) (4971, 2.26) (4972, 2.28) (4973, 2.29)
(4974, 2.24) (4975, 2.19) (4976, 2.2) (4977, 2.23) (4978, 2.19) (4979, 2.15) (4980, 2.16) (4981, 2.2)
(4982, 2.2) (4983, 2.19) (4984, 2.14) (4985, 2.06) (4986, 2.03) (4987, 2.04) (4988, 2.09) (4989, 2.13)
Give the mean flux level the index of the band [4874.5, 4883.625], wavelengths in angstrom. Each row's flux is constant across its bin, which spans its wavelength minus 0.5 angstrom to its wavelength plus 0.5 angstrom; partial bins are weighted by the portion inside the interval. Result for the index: 2.23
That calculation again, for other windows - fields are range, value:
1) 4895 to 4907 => 2.29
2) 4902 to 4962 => 2.19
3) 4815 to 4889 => 2.18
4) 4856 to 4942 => 2.13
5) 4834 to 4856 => 2.24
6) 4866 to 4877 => 2.06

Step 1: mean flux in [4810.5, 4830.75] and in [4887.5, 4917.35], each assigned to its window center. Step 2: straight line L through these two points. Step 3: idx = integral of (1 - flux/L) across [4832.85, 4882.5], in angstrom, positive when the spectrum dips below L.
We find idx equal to 2.9 angstrom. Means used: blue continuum 2.31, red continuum 2.21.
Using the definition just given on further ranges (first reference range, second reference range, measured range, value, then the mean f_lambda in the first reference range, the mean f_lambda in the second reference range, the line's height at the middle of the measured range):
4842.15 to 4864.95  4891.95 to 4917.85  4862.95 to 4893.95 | 1.4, 2.1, 2.25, 2.17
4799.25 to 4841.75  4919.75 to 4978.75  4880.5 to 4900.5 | 0.6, 2.29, 2.18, 2.23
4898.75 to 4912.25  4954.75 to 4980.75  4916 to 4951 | 0.8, 2.24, 2.19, 2.22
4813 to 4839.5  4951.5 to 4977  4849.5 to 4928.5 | 4.5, 2.3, 2.22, 2.26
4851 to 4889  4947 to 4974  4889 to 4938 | -1.0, 2.09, 2.21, 2.15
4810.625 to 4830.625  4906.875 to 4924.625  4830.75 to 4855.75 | 0.3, 2.31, 2.16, 2.27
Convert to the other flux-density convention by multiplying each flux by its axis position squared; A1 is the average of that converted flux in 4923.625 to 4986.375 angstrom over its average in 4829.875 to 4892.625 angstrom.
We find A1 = 1.1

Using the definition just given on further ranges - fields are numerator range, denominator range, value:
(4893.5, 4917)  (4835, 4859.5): 1.05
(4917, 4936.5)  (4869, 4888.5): 1.01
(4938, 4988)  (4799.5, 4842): 1.01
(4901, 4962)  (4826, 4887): 1.05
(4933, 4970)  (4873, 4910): 1.03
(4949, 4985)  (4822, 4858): 1.03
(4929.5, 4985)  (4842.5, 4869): 1.11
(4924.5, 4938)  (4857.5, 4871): 1.18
